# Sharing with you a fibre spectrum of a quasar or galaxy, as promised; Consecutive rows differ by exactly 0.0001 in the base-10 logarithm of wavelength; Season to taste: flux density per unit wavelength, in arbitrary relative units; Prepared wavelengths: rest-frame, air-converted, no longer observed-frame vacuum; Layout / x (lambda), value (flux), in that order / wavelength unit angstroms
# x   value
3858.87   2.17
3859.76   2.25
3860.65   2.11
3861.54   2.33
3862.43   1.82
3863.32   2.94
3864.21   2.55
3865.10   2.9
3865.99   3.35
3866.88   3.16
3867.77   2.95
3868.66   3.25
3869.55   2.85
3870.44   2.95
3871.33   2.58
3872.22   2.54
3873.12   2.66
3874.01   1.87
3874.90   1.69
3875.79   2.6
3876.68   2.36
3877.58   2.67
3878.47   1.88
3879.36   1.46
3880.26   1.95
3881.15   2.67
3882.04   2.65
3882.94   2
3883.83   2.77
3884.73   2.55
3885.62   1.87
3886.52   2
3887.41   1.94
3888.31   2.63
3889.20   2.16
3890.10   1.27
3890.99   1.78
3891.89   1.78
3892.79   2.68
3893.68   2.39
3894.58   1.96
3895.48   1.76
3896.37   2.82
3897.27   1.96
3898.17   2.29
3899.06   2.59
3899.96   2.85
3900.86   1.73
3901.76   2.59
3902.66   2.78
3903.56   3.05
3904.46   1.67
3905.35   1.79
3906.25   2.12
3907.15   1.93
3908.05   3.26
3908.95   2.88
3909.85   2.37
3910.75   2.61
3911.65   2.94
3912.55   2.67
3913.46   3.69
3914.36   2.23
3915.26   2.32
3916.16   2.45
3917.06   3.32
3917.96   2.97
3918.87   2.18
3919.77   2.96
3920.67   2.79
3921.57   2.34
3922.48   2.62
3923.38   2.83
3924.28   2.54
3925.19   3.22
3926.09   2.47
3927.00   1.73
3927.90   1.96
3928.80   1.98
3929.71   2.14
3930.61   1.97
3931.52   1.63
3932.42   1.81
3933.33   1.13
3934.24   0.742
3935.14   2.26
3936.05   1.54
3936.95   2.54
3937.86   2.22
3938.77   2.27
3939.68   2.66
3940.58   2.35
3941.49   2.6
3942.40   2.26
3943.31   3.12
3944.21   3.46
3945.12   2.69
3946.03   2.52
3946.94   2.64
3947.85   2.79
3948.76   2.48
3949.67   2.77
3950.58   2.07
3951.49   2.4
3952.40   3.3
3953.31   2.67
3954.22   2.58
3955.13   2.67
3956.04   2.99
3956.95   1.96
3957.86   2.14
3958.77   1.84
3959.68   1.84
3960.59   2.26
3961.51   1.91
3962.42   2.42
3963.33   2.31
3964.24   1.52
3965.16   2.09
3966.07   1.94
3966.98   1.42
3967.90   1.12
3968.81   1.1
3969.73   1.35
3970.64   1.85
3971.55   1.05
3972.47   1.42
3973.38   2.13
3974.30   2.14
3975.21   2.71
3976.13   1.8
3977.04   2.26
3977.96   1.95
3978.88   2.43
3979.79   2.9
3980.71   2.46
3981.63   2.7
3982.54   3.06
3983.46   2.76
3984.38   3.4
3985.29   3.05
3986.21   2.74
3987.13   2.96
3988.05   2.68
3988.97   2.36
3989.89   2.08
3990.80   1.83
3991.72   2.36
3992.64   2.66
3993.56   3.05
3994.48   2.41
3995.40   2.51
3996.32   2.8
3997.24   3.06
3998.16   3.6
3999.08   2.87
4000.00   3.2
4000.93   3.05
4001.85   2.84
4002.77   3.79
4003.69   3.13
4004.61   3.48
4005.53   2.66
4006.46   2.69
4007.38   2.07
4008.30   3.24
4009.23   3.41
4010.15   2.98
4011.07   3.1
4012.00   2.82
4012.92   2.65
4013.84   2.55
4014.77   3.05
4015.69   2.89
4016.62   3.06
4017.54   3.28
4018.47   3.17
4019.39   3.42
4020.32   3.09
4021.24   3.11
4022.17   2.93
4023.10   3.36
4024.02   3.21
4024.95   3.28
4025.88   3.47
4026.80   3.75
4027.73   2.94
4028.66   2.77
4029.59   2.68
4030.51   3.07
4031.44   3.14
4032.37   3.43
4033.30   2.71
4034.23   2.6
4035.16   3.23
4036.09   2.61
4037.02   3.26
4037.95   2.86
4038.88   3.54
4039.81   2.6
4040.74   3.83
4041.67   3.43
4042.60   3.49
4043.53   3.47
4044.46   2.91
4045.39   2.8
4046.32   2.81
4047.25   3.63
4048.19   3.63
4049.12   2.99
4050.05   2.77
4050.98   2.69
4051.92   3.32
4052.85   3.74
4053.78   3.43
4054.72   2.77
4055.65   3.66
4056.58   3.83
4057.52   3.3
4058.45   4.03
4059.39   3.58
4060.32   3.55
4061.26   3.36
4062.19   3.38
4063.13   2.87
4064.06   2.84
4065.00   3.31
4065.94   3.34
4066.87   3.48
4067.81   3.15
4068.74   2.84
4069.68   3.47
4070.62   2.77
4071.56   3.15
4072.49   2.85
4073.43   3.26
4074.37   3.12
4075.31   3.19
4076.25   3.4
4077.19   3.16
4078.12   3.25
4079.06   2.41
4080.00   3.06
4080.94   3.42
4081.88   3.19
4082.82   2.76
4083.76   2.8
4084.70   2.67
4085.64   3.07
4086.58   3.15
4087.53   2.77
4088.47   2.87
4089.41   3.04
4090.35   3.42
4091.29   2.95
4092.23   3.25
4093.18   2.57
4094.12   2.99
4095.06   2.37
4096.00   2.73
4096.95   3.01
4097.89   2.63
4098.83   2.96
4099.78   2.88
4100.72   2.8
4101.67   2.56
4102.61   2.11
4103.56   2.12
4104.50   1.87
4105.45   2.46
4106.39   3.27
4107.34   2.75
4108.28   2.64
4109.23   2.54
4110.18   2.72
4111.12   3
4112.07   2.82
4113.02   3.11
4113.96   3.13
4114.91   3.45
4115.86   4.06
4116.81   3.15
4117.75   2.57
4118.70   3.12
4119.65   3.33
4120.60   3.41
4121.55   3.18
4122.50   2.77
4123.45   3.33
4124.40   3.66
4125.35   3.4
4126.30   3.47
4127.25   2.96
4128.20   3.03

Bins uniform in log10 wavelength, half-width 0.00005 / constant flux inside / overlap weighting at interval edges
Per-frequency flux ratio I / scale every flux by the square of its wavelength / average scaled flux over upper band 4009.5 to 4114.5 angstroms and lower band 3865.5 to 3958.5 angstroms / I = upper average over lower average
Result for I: 1.4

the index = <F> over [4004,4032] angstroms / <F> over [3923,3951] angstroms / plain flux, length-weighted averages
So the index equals 1.32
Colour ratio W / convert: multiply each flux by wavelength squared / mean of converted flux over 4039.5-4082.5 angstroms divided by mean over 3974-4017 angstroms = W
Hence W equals 1.20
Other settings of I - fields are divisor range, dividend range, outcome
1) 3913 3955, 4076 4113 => 1.26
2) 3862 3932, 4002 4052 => 1.36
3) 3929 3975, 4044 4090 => 1.56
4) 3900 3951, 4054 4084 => 1.42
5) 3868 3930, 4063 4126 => 1.37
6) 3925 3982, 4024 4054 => 1.51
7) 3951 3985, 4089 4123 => 1.41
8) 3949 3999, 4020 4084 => 1.41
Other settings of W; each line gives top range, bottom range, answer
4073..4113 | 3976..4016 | 1.07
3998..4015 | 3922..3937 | 1.52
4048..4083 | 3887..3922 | 1.44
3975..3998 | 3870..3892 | 1.24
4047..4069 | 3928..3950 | 1.55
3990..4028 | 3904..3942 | 1.33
